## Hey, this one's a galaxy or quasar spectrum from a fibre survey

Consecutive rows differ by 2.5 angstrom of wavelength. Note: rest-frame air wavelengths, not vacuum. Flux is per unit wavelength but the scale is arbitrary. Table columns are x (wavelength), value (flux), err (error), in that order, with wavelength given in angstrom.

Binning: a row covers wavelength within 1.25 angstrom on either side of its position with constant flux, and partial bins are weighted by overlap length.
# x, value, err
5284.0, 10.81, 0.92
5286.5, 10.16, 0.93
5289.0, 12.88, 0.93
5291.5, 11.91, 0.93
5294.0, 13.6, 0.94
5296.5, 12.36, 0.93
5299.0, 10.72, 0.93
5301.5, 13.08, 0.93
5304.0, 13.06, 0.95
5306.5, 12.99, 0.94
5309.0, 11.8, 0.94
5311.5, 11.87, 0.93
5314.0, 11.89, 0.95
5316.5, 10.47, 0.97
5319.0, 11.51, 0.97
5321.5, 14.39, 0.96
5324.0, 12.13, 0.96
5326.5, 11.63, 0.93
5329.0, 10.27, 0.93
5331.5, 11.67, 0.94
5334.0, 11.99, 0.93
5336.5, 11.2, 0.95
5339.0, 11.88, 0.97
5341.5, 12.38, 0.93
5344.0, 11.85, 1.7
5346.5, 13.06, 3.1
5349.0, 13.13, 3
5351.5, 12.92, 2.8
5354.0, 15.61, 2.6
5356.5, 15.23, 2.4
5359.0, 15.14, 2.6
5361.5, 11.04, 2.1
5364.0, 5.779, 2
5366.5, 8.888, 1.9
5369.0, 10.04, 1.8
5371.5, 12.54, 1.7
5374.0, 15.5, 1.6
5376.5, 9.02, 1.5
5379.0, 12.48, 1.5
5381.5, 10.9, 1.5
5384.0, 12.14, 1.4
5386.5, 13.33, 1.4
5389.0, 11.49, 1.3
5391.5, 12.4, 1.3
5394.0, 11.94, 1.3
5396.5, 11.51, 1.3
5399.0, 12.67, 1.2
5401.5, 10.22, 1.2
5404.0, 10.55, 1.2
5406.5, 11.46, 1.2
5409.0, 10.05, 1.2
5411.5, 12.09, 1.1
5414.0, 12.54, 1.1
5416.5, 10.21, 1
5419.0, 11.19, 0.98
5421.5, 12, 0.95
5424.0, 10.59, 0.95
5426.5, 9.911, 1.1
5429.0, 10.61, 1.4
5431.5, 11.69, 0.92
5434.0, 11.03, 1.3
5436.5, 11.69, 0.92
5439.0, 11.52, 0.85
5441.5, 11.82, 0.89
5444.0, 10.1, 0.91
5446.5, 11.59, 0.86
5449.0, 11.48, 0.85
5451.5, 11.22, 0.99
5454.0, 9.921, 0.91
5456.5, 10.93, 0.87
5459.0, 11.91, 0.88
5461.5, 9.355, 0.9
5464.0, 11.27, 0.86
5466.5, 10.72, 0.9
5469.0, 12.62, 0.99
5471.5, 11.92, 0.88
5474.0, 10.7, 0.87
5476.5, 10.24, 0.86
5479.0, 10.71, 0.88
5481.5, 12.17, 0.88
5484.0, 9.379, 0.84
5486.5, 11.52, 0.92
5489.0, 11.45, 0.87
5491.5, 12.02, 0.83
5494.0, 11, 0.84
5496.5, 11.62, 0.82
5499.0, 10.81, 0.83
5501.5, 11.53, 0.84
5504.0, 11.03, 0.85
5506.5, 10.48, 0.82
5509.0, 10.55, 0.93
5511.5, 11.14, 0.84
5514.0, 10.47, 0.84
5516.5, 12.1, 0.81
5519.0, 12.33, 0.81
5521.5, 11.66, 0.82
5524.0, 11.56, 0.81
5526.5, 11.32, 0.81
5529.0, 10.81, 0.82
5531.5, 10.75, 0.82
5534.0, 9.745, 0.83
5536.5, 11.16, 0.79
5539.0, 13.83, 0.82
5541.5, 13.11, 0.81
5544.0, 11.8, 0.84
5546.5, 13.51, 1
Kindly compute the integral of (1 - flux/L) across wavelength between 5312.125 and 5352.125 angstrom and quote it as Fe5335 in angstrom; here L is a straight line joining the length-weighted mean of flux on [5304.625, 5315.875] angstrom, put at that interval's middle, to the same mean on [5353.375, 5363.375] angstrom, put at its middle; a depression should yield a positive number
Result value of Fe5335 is 2.5 angstrom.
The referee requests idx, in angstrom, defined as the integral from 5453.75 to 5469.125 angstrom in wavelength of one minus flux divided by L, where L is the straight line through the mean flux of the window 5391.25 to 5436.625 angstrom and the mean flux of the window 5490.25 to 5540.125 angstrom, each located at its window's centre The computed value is 0.5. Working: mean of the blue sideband 11.2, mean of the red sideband 11.3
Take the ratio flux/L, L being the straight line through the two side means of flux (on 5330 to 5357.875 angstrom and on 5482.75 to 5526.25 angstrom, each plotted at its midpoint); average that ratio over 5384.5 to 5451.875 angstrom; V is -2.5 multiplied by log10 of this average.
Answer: 0.06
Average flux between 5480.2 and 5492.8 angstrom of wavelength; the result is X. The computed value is 11.3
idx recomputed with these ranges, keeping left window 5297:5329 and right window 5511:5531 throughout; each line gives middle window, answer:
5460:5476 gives 0.7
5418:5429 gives 0.8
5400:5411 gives 1.0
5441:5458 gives 0.9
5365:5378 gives 0.8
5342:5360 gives -2.8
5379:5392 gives -0.3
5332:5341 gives 0.2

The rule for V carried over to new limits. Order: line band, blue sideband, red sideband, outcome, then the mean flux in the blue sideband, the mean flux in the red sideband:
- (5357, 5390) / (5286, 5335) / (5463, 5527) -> 0.03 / 12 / 11.2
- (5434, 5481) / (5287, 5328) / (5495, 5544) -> 0.05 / 12.2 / 11.4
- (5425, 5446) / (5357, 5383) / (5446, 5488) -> 0.00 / 11.3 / 11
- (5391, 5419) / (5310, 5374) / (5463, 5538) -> 0.03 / 12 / 11.2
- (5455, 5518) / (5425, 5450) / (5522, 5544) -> 0.02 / 11.1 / 11.6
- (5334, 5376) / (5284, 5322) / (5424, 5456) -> -0.05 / 12.1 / 11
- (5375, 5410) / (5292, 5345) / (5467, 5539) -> 0.02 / 12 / 11.2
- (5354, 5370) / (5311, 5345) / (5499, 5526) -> 0.03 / 11.8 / 11.3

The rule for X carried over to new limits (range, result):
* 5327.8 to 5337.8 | 11.3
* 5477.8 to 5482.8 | 11.4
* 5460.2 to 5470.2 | 11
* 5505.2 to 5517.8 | 11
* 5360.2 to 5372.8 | 9.7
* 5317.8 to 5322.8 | 13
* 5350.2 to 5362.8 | 14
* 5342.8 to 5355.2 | 13.3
